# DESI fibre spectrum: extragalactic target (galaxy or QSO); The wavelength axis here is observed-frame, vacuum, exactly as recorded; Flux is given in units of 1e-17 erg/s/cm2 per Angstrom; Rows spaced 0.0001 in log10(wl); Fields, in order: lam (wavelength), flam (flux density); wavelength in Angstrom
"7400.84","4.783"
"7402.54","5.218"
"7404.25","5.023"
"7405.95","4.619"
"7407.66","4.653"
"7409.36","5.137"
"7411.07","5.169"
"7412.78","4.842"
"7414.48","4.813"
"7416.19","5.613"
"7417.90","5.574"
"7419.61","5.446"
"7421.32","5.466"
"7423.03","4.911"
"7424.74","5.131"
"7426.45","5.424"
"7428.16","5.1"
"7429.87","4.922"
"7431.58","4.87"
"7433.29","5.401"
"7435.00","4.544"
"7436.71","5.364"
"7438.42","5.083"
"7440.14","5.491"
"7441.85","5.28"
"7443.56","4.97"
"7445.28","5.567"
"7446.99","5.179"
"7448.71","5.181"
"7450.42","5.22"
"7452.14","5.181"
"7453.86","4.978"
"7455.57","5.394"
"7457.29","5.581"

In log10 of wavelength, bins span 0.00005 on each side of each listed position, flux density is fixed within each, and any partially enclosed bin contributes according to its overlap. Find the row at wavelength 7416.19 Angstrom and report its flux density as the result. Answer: 5.613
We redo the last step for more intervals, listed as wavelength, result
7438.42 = 5.083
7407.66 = 4.653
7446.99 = 5.179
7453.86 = 4.978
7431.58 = 4.87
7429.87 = 4.922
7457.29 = 5.581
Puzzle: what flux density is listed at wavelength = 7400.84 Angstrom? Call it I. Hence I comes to 4.783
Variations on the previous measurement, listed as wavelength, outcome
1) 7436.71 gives 5.364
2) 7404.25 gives 5.023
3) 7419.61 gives 5.446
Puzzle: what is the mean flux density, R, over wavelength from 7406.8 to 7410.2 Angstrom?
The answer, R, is 4.9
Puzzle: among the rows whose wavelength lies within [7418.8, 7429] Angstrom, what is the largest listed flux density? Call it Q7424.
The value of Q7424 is 5.466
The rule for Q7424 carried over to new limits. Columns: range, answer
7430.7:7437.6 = 5.401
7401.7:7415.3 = 5.218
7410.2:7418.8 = 5.613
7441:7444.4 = 5.28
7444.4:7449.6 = 5.567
